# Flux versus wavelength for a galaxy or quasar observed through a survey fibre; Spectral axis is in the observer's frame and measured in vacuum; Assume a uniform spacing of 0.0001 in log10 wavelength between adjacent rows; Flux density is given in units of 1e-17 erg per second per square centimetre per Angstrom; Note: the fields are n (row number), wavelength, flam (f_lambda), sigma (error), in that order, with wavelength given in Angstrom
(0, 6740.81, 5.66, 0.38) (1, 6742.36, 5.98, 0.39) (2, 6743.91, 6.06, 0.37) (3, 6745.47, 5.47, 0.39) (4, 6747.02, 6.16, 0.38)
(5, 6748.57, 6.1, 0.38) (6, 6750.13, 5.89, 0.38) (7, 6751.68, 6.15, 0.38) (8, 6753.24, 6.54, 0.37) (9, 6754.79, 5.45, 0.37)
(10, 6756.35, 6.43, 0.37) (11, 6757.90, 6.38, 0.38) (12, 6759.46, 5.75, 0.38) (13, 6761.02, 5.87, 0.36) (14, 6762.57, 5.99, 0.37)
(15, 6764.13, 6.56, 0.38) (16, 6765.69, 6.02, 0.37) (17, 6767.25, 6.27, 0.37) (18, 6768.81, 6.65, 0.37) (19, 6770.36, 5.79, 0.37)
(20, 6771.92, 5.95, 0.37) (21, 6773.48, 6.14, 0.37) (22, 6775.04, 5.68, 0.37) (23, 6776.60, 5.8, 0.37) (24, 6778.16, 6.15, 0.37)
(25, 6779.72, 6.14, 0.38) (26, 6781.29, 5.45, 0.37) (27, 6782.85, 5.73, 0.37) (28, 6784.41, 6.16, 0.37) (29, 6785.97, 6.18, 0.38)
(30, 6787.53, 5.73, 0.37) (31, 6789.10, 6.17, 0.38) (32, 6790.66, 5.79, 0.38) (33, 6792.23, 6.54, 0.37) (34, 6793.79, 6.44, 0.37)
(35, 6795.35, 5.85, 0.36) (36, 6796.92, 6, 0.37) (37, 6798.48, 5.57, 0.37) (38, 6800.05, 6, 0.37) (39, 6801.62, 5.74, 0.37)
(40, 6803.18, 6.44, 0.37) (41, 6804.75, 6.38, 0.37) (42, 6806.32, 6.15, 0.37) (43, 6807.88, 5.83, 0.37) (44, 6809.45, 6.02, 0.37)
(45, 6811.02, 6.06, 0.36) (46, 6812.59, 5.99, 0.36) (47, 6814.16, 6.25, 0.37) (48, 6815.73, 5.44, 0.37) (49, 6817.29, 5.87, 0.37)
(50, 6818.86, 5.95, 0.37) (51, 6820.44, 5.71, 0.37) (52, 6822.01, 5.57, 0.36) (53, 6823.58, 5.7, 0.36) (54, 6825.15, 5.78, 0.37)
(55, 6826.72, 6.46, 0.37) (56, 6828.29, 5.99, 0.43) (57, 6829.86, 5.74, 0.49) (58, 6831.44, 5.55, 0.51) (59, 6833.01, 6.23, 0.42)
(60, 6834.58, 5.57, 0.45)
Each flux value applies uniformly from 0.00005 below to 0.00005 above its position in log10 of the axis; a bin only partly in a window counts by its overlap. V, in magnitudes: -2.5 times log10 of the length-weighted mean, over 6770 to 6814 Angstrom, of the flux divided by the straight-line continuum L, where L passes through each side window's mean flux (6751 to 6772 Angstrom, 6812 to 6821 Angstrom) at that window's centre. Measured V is 0.00 mag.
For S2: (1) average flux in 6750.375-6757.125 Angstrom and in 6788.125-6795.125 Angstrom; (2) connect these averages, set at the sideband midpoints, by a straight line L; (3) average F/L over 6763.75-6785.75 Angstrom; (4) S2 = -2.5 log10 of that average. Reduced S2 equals 0.023 mag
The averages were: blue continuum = 6.13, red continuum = 6.19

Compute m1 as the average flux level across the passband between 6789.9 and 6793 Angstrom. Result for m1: 6.15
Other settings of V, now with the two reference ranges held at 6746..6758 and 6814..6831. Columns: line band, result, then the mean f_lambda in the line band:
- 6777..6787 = 0.01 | 5.96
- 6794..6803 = 0.00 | 5.91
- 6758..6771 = -0.01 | 6.13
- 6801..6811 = -0.04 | 6.1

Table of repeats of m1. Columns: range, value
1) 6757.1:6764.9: 6.11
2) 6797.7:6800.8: 5.78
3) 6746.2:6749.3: 6.13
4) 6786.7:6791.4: 5.9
